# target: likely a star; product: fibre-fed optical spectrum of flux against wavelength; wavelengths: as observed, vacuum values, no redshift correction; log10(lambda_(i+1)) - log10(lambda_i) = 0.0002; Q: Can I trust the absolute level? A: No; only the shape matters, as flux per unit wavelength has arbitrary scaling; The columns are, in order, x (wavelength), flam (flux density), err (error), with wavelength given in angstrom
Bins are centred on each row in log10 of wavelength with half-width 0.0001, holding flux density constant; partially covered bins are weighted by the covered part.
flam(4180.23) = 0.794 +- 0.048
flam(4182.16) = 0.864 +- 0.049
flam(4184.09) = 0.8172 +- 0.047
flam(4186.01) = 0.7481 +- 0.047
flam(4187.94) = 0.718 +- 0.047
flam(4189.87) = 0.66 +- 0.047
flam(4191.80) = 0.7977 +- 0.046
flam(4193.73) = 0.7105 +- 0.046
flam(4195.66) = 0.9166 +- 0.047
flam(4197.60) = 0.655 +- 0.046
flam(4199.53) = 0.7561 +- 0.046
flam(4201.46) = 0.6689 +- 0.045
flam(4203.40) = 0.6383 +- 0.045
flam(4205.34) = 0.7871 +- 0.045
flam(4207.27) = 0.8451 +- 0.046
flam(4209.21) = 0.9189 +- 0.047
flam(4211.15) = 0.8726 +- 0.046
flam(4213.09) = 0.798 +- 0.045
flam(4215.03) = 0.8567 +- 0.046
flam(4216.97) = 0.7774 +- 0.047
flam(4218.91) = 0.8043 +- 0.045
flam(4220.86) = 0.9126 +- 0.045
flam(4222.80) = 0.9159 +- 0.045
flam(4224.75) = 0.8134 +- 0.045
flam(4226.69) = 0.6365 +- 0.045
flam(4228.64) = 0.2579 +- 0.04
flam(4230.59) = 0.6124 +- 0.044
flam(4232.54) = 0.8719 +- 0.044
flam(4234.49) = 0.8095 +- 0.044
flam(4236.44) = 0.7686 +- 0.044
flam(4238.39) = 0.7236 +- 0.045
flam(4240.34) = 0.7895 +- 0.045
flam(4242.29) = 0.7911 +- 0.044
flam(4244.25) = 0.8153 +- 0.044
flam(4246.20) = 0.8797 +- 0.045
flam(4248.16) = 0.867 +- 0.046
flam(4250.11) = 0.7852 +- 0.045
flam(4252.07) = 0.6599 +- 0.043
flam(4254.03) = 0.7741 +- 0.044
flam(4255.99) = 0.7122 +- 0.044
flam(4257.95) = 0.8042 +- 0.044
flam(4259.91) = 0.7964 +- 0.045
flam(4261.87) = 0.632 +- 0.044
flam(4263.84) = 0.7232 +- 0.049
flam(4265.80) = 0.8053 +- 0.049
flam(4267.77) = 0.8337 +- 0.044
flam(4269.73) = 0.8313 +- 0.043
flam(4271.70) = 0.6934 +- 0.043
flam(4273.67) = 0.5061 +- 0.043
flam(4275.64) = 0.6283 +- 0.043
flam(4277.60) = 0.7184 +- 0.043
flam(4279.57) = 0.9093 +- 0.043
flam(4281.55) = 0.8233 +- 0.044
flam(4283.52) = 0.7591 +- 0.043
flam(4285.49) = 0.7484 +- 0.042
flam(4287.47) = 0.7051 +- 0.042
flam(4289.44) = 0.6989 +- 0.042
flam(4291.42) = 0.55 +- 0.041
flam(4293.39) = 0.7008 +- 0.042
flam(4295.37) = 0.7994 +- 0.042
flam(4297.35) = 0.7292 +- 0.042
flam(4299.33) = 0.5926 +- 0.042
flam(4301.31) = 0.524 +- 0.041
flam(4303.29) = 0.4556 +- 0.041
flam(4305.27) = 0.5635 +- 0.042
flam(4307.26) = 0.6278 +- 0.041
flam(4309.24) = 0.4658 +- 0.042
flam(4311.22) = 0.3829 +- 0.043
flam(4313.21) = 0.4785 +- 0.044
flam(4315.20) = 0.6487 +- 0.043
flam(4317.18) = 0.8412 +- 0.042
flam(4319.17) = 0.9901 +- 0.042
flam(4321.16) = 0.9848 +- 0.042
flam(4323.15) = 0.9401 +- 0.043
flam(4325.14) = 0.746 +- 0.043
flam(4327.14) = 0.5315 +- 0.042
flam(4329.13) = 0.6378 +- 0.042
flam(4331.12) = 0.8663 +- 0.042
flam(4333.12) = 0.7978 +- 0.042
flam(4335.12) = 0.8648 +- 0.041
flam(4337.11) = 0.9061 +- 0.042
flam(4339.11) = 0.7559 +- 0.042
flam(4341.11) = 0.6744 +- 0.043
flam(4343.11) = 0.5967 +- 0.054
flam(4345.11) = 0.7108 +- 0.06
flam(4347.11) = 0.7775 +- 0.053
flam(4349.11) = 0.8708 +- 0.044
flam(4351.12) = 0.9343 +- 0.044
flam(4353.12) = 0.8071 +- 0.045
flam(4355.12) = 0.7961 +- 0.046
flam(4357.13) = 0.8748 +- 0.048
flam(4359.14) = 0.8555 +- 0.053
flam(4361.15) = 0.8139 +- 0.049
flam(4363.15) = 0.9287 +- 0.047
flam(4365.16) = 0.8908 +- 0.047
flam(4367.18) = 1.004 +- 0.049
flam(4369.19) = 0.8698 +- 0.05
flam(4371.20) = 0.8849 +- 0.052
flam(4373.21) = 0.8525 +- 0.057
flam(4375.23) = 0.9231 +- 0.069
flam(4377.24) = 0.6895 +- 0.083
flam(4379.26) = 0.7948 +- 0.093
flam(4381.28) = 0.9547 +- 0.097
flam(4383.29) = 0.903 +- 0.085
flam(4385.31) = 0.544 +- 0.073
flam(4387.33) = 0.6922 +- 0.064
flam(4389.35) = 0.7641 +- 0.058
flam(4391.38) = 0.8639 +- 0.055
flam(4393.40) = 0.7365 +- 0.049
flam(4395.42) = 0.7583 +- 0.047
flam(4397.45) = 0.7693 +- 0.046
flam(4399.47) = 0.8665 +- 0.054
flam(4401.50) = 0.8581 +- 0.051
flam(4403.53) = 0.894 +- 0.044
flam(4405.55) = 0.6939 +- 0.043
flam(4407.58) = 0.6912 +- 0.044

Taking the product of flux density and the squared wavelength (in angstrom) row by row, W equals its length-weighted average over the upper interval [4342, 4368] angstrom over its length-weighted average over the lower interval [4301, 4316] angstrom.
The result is 1.65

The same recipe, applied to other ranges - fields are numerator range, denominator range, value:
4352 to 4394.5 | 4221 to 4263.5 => 1.17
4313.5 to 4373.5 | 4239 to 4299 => 1.13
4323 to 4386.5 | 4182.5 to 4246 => 1.13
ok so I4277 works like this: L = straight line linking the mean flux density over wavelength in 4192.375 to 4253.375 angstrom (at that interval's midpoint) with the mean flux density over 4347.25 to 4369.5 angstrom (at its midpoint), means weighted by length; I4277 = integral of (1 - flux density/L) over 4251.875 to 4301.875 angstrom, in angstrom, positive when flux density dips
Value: 5.6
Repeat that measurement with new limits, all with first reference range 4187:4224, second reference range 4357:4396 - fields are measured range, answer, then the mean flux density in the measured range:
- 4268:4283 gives 1.3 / 0.736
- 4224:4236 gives 1.9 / 0.669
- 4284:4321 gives 7.5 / 0.649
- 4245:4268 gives 0.9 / 0.771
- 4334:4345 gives 0.9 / 0.756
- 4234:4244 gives 0.3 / 0.778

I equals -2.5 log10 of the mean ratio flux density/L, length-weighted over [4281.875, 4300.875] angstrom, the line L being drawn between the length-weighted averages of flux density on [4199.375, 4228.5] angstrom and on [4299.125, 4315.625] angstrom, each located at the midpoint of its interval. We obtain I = -0.23 mag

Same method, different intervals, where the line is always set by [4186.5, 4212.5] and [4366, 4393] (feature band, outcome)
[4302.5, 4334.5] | 0.17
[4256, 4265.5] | 0.06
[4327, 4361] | 0.03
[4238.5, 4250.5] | -0.05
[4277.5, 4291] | 0.05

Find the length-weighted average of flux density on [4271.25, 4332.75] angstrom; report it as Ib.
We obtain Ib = 0.687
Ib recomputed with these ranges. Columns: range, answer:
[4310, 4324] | 0.746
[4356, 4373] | 0.888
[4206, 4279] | 0.764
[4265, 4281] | 0.742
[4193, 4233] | 0.762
